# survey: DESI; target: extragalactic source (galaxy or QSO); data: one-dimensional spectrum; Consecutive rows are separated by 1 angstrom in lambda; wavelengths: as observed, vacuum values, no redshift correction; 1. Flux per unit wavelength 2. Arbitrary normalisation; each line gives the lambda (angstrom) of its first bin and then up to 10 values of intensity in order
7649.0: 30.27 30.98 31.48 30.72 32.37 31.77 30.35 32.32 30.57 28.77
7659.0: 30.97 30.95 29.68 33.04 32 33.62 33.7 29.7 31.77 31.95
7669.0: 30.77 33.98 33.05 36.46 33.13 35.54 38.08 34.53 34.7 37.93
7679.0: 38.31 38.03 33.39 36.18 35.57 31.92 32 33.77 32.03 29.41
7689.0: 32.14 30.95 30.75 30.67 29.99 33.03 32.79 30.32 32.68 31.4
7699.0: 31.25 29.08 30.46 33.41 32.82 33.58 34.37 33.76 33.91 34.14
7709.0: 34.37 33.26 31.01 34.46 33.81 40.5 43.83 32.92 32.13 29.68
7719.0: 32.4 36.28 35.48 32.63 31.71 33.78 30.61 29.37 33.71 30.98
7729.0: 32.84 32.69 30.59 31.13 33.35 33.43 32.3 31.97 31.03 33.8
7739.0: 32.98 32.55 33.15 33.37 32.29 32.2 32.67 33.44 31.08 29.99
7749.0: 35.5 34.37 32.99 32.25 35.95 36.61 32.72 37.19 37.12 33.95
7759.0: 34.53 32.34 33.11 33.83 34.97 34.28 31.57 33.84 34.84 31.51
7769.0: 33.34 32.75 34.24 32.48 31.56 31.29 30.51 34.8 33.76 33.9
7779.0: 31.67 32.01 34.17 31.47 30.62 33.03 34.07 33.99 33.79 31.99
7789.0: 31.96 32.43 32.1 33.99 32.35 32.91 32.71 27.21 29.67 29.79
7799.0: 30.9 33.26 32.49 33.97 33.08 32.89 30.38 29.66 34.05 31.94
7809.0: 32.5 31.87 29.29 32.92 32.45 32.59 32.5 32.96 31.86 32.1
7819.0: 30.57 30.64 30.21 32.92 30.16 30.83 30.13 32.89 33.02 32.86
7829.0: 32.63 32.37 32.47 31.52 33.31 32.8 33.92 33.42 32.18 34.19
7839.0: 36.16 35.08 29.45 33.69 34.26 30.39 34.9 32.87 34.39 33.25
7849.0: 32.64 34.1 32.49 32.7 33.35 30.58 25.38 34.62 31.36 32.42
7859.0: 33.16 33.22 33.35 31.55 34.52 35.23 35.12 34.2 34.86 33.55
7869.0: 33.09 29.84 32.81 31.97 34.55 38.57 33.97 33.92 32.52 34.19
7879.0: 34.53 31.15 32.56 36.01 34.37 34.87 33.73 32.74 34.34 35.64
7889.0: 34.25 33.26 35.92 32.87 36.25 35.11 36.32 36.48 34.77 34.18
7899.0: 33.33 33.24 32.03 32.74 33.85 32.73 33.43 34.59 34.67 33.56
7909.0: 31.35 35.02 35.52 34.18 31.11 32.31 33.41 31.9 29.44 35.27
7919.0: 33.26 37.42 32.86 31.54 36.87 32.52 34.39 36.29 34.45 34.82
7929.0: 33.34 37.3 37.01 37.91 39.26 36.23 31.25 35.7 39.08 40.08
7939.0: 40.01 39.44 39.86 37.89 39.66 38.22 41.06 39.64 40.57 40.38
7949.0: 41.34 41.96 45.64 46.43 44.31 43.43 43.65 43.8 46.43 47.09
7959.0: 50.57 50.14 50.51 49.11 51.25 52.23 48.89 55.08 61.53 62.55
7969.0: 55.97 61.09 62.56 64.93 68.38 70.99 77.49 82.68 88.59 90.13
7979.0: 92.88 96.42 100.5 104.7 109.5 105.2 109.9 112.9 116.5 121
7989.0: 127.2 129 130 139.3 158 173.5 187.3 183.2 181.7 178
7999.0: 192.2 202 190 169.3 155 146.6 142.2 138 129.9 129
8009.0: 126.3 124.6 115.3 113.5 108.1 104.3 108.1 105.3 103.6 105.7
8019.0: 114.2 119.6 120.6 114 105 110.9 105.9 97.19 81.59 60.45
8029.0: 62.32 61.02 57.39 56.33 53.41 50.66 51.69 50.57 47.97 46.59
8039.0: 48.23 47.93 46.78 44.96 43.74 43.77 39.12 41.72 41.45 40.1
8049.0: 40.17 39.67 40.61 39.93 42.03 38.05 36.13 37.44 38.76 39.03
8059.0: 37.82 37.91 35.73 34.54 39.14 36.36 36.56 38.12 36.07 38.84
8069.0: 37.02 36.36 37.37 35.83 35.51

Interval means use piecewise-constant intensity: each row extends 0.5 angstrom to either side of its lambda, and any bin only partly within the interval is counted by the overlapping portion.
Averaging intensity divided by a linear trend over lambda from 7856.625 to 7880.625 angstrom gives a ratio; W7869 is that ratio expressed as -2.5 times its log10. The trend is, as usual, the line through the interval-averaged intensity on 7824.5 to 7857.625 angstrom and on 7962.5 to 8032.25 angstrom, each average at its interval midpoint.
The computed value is 0.35 mag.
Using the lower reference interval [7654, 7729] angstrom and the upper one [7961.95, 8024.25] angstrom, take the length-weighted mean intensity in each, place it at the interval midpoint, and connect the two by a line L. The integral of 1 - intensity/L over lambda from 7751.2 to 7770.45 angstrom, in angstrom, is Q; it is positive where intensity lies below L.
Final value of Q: 6.5 angstrom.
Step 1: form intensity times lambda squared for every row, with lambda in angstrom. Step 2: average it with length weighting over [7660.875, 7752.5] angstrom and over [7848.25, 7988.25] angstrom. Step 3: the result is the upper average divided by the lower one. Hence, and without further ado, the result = 1.4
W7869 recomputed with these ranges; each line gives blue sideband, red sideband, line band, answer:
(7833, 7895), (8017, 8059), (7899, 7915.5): 0.208 mag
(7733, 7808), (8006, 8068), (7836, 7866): 0.295 mag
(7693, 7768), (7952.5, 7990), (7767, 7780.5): 0.234 mag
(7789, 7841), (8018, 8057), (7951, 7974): -0.029 mag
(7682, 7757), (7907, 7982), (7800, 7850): 0.214 mag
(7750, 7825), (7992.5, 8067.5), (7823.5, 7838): 0.284 mag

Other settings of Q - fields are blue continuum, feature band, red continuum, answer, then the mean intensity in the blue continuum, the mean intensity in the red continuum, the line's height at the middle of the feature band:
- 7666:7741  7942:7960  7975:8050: 9.3 angstrom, 33.2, 103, 89.2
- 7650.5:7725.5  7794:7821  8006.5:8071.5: 7.6 angstrom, 33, 65.4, 44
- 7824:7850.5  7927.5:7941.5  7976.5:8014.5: 8.5 angstrom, 33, 135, 95.5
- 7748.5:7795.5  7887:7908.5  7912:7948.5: 0.8 angstrom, 33.3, 36.1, 35.6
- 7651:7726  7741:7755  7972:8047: 3.9 angstrom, 33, 104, 46.2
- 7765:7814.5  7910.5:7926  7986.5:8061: 7.7 angstrom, 32.3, 94.3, 66.4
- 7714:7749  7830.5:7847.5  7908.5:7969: 1.6 angstrom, 32.9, 40.4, 36.8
